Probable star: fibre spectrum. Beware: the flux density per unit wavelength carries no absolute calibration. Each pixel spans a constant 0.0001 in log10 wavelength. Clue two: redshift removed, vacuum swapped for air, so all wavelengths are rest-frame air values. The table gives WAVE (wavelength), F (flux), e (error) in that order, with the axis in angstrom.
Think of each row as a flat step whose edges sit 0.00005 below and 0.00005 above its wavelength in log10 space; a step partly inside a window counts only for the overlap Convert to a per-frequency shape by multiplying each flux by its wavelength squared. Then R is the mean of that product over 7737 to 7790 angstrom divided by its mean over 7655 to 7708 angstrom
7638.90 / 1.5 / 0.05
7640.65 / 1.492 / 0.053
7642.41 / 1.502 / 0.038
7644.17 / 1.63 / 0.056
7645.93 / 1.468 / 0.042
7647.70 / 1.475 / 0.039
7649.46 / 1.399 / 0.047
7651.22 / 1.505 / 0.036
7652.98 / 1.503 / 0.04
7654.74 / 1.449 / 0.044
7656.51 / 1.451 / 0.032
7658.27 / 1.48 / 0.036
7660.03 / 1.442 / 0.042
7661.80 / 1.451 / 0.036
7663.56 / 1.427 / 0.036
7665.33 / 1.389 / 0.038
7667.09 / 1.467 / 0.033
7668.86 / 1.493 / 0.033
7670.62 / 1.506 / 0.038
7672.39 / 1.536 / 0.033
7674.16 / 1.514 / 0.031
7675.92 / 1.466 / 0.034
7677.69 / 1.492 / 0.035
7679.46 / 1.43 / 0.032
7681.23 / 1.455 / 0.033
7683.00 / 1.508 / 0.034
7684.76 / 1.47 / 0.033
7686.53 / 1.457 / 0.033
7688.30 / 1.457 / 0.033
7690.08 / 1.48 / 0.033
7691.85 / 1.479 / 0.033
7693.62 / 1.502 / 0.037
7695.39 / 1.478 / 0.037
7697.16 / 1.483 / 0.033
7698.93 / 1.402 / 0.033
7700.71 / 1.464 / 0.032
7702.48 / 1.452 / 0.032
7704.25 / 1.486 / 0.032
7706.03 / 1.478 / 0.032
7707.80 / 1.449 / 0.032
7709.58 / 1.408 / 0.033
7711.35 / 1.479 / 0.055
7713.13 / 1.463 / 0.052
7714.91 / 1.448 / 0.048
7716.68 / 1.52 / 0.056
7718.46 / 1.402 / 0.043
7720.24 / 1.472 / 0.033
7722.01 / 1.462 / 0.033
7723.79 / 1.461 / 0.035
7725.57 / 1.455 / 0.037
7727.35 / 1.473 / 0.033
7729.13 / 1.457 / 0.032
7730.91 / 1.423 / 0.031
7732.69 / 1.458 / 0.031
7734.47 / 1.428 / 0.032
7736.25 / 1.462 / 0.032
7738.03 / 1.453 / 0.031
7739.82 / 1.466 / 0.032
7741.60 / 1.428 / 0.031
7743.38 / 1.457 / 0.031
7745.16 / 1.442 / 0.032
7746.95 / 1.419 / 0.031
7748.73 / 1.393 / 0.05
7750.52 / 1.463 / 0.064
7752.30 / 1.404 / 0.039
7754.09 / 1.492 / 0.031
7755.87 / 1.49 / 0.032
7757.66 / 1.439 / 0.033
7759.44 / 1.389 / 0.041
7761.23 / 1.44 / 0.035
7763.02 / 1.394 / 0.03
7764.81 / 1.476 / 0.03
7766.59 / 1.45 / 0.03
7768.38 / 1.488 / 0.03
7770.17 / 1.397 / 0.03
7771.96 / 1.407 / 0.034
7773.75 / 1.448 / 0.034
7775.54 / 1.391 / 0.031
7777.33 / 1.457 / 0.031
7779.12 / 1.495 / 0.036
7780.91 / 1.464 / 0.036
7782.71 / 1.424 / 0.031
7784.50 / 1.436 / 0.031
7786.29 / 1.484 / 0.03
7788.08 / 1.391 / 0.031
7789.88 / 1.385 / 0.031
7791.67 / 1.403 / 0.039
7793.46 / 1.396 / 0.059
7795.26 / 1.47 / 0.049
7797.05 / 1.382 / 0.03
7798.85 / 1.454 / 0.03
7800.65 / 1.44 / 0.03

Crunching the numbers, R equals 1.0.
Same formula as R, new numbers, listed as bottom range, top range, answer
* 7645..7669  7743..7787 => 1.02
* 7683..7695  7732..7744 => 0.99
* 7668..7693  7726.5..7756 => 0.99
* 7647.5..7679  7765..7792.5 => 1.01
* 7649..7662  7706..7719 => 1.01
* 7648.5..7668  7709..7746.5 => 1.02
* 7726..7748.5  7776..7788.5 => 1.02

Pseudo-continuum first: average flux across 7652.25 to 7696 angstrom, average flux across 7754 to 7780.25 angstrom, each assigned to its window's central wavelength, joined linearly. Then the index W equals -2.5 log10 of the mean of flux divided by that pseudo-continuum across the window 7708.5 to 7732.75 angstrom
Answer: 0.00 mag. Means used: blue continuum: 1.47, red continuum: 1.44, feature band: 1.46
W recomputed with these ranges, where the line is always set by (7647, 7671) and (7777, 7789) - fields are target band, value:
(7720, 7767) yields 0.00 mag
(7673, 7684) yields -0.02 mag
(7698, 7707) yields 0.00 mag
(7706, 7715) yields 0.00 mag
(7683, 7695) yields -0.02 mag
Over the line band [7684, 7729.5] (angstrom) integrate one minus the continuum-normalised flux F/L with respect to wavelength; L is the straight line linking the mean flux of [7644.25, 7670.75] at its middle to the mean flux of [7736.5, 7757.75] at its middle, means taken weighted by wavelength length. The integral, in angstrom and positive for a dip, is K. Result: -0.3 angstrom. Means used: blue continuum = 1.46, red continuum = 1.45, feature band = 1.46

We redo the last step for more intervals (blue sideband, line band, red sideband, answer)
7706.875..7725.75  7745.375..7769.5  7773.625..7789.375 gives 0.1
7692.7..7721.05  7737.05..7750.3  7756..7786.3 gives 0.1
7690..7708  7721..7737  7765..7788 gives 0.1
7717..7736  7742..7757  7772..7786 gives 0.0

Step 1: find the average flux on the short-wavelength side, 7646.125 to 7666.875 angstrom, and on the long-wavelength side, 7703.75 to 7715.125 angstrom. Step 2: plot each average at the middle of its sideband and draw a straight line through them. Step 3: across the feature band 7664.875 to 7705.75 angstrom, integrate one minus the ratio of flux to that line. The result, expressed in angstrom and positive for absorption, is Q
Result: -0.51 angstrom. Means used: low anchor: 1.45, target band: 1.47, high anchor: 1.46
